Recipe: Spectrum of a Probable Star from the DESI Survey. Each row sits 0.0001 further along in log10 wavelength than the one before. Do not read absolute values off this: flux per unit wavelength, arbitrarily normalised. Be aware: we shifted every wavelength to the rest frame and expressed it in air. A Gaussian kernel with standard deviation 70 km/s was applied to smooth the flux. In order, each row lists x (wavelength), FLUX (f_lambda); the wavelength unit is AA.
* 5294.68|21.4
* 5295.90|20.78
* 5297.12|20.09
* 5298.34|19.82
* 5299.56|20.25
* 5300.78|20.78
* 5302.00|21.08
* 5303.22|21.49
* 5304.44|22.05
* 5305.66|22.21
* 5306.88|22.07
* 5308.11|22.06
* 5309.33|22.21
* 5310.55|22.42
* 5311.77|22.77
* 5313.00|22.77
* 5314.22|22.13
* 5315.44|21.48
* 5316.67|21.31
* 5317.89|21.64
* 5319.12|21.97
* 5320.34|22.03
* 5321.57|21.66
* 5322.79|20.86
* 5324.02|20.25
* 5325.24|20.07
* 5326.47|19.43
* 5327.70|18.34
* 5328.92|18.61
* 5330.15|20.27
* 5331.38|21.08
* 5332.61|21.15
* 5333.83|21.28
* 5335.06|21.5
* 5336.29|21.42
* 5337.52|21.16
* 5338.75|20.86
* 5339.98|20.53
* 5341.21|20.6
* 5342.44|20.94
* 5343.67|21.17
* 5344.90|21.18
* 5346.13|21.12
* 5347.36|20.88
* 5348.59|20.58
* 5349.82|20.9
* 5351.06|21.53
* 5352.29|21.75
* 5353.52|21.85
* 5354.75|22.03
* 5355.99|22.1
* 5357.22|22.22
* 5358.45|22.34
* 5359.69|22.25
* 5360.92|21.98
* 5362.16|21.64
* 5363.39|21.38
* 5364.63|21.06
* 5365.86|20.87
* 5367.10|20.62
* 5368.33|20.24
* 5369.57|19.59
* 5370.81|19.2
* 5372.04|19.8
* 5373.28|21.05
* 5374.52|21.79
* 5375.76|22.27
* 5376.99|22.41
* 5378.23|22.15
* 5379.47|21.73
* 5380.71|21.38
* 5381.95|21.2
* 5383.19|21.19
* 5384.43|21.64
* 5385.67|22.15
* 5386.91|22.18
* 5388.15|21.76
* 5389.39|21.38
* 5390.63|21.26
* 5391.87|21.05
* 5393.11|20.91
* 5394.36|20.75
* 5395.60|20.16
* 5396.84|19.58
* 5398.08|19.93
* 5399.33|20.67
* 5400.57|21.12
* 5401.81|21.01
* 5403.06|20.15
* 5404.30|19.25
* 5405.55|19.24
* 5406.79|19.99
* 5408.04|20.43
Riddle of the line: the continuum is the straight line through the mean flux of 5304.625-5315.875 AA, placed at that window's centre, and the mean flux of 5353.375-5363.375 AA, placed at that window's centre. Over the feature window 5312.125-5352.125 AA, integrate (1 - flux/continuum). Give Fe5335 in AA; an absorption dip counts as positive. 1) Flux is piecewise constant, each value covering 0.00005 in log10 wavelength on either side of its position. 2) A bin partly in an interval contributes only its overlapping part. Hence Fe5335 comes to 2.1 AA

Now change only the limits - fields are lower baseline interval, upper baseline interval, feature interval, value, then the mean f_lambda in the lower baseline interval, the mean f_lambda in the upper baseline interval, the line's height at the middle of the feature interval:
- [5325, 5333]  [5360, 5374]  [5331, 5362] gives -1.79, 19.8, 20.7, 20.2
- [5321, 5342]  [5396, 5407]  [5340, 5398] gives -2.64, 20.5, 20.1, 20.3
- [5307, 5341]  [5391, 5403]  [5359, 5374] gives 0.00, 21.2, 20.6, 20.8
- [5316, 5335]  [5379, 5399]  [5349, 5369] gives -0.59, 20.7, 21.1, 20.9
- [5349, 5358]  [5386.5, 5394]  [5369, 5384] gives 0.25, 21.8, 21.4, 21.5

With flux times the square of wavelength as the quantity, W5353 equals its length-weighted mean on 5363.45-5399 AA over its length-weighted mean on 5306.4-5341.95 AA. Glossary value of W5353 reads 1.02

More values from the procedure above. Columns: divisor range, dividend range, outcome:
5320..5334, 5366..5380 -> 1.05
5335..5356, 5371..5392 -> 1.03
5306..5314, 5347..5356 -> 0.97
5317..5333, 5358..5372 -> 1.03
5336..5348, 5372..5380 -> 1.05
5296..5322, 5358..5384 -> 1.01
